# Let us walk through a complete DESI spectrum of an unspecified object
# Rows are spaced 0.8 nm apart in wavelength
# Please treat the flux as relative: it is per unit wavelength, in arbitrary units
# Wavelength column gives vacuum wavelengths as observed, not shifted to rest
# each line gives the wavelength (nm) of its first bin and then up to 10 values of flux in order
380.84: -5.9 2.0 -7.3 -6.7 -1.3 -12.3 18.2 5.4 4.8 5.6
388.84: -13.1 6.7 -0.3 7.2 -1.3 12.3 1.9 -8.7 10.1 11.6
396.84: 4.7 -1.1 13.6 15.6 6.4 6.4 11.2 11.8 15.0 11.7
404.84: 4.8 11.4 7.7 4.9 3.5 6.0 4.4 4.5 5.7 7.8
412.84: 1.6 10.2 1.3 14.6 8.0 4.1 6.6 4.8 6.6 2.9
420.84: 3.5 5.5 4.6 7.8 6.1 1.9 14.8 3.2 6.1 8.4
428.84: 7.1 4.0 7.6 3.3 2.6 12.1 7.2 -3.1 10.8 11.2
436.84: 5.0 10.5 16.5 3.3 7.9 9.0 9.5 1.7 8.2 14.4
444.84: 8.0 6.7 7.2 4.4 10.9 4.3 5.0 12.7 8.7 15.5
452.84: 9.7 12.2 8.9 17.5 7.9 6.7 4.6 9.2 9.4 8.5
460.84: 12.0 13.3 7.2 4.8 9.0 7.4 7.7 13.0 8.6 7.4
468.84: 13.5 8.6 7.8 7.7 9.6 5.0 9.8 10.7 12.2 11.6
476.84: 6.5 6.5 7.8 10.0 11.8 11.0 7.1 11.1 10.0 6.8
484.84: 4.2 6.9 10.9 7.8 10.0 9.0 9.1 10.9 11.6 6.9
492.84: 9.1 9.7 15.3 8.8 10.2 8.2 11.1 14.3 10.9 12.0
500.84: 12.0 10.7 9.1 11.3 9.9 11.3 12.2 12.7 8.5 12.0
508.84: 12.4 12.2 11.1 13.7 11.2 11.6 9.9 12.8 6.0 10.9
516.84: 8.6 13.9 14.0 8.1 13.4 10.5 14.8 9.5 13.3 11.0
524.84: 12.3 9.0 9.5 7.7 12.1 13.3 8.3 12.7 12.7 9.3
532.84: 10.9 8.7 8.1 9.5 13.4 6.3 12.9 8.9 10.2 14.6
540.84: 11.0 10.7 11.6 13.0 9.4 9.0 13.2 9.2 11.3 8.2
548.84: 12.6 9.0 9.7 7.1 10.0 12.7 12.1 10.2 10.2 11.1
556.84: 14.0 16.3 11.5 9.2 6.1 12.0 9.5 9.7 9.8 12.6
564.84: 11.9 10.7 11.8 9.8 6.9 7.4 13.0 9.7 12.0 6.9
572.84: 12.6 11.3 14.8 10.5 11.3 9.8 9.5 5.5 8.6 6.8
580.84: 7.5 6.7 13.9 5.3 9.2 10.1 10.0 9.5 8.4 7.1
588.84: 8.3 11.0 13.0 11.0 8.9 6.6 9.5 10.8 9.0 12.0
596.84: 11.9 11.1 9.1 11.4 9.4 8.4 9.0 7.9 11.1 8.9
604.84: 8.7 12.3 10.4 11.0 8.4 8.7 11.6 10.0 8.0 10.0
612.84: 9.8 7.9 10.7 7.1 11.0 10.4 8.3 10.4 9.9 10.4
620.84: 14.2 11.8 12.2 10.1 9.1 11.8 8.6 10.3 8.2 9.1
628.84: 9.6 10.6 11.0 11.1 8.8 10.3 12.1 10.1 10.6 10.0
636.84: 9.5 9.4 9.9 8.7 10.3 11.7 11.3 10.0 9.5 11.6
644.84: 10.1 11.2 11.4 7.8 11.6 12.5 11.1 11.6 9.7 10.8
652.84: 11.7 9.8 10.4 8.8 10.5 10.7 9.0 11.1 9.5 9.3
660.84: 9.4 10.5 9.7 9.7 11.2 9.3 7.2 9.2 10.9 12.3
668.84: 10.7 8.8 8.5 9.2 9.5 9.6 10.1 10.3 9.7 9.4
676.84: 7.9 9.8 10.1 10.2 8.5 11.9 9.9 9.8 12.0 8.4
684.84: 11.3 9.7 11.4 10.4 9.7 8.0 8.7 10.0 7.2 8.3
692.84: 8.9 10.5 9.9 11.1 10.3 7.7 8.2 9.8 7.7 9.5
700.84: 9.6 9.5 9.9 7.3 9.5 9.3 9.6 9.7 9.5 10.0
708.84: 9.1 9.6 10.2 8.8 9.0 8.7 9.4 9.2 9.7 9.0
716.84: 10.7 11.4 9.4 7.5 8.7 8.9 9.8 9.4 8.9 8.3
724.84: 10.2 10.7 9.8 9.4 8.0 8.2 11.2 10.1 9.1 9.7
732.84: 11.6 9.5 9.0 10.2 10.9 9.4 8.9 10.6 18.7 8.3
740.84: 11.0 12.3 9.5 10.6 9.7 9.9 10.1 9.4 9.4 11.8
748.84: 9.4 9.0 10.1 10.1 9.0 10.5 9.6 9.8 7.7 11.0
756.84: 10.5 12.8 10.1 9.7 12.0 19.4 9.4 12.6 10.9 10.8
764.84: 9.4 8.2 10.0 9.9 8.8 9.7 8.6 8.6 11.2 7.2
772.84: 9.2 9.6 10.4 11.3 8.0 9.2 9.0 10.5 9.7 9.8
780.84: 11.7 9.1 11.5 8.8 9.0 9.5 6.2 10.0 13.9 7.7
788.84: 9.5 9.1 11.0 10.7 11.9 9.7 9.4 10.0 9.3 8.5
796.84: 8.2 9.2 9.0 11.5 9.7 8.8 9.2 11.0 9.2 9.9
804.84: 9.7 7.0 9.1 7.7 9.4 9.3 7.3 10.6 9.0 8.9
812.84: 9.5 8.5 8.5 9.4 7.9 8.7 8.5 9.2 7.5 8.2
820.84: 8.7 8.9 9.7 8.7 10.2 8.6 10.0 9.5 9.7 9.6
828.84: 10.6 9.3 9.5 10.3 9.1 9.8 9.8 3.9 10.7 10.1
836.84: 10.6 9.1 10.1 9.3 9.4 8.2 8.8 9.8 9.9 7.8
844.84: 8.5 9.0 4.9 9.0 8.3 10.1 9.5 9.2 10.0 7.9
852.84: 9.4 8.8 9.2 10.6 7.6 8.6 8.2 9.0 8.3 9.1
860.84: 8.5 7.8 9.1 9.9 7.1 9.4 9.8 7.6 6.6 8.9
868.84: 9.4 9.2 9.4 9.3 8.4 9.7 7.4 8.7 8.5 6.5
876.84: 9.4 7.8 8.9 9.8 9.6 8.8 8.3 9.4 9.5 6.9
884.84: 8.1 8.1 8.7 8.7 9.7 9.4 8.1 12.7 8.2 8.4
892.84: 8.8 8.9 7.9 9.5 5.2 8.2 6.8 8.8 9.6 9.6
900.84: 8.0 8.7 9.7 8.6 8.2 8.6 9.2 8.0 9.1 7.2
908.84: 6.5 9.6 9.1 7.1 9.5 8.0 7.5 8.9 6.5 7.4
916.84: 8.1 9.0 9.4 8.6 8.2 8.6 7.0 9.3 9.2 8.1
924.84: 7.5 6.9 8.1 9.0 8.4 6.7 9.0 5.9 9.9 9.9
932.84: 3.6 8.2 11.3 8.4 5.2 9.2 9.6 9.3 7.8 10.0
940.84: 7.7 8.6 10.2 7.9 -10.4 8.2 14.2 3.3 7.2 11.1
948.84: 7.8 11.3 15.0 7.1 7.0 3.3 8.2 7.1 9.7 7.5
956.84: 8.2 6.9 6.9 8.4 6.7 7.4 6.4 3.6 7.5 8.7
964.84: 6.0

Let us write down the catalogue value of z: 0.126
